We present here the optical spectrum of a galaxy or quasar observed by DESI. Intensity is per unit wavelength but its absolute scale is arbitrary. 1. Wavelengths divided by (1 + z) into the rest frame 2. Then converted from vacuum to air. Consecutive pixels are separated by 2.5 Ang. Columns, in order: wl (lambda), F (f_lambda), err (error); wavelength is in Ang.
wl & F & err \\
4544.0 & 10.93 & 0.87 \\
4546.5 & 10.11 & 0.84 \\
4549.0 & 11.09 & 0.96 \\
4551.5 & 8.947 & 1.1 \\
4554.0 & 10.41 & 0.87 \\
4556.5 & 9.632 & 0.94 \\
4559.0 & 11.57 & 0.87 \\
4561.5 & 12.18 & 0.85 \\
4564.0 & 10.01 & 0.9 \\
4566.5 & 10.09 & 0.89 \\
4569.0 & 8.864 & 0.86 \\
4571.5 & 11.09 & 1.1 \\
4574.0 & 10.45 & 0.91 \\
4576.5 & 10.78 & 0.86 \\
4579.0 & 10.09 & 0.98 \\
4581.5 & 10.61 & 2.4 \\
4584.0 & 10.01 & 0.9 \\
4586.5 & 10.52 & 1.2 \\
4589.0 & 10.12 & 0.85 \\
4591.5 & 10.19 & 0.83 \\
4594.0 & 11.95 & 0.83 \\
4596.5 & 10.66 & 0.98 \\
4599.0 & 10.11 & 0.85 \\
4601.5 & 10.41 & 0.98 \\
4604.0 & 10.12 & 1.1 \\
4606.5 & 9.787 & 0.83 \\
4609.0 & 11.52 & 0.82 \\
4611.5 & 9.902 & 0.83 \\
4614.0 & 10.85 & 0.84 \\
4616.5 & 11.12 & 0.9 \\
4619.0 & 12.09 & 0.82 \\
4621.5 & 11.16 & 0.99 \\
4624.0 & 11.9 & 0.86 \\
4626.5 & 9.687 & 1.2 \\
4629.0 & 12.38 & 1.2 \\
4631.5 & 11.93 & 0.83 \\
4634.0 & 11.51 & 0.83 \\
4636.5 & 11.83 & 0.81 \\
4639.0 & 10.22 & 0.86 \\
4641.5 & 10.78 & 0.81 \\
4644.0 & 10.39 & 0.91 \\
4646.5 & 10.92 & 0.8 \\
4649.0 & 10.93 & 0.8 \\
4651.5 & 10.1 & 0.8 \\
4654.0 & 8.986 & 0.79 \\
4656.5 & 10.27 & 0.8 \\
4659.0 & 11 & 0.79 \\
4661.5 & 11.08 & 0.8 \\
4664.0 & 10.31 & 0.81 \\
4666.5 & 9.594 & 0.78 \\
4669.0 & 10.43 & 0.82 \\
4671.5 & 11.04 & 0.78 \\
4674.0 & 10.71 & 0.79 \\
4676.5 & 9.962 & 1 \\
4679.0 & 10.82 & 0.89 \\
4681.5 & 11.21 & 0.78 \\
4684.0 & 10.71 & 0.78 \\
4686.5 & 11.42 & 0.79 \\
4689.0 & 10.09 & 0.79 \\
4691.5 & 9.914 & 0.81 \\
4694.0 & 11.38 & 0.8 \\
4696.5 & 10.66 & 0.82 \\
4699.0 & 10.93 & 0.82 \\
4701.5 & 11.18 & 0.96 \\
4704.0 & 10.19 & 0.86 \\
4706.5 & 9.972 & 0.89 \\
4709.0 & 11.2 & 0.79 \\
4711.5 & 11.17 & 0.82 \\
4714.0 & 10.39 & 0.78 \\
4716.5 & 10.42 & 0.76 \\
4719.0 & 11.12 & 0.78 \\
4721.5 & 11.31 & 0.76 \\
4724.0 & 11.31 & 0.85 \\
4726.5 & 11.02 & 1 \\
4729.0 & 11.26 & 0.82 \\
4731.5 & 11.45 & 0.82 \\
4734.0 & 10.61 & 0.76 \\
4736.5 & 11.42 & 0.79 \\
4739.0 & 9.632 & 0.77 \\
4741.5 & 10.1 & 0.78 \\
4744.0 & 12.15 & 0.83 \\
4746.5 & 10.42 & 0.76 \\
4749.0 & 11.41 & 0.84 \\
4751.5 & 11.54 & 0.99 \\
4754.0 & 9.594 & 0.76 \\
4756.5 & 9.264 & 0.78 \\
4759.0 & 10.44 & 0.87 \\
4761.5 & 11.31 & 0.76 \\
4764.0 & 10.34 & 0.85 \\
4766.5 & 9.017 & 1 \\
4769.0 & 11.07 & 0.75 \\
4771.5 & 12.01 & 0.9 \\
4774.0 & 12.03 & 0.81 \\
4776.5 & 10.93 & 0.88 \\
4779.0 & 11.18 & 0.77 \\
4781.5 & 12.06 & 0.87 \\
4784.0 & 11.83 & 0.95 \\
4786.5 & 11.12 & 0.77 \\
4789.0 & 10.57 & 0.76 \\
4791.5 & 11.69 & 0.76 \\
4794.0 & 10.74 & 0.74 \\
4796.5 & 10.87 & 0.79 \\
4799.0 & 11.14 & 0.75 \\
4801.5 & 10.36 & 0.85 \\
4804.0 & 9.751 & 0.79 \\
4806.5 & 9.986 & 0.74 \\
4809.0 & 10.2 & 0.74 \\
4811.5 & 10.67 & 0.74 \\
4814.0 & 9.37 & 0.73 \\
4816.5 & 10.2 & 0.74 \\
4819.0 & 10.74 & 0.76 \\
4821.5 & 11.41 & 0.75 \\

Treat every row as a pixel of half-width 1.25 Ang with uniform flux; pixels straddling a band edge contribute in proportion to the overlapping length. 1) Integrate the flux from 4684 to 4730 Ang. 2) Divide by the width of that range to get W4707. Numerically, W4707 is 10.8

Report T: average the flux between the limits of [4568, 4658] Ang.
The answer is 10.7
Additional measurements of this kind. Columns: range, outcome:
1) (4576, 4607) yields 10.4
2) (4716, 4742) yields 10.9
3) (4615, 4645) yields 11.3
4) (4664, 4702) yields 10.6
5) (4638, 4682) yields 10.5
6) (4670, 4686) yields 10.8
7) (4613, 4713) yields 10.8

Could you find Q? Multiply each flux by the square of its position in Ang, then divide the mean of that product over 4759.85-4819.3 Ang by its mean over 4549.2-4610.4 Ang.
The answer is 1.1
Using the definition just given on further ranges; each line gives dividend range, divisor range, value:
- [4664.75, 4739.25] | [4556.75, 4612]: 1.08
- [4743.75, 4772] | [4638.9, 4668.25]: 1.07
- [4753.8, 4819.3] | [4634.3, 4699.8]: 1.06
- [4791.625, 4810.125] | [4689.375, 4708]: 1.04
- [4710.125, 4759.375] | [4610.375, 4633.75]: 1.01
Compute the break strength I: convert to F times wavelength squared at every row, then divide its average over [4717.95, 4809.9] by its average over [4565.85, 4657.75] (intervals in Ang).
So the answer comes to 1.09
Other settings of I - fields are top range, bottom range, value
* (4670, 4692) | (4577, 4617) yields 1.05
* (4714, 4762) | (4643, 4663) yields 1.07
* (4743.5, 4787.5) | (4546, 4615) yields 1.14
